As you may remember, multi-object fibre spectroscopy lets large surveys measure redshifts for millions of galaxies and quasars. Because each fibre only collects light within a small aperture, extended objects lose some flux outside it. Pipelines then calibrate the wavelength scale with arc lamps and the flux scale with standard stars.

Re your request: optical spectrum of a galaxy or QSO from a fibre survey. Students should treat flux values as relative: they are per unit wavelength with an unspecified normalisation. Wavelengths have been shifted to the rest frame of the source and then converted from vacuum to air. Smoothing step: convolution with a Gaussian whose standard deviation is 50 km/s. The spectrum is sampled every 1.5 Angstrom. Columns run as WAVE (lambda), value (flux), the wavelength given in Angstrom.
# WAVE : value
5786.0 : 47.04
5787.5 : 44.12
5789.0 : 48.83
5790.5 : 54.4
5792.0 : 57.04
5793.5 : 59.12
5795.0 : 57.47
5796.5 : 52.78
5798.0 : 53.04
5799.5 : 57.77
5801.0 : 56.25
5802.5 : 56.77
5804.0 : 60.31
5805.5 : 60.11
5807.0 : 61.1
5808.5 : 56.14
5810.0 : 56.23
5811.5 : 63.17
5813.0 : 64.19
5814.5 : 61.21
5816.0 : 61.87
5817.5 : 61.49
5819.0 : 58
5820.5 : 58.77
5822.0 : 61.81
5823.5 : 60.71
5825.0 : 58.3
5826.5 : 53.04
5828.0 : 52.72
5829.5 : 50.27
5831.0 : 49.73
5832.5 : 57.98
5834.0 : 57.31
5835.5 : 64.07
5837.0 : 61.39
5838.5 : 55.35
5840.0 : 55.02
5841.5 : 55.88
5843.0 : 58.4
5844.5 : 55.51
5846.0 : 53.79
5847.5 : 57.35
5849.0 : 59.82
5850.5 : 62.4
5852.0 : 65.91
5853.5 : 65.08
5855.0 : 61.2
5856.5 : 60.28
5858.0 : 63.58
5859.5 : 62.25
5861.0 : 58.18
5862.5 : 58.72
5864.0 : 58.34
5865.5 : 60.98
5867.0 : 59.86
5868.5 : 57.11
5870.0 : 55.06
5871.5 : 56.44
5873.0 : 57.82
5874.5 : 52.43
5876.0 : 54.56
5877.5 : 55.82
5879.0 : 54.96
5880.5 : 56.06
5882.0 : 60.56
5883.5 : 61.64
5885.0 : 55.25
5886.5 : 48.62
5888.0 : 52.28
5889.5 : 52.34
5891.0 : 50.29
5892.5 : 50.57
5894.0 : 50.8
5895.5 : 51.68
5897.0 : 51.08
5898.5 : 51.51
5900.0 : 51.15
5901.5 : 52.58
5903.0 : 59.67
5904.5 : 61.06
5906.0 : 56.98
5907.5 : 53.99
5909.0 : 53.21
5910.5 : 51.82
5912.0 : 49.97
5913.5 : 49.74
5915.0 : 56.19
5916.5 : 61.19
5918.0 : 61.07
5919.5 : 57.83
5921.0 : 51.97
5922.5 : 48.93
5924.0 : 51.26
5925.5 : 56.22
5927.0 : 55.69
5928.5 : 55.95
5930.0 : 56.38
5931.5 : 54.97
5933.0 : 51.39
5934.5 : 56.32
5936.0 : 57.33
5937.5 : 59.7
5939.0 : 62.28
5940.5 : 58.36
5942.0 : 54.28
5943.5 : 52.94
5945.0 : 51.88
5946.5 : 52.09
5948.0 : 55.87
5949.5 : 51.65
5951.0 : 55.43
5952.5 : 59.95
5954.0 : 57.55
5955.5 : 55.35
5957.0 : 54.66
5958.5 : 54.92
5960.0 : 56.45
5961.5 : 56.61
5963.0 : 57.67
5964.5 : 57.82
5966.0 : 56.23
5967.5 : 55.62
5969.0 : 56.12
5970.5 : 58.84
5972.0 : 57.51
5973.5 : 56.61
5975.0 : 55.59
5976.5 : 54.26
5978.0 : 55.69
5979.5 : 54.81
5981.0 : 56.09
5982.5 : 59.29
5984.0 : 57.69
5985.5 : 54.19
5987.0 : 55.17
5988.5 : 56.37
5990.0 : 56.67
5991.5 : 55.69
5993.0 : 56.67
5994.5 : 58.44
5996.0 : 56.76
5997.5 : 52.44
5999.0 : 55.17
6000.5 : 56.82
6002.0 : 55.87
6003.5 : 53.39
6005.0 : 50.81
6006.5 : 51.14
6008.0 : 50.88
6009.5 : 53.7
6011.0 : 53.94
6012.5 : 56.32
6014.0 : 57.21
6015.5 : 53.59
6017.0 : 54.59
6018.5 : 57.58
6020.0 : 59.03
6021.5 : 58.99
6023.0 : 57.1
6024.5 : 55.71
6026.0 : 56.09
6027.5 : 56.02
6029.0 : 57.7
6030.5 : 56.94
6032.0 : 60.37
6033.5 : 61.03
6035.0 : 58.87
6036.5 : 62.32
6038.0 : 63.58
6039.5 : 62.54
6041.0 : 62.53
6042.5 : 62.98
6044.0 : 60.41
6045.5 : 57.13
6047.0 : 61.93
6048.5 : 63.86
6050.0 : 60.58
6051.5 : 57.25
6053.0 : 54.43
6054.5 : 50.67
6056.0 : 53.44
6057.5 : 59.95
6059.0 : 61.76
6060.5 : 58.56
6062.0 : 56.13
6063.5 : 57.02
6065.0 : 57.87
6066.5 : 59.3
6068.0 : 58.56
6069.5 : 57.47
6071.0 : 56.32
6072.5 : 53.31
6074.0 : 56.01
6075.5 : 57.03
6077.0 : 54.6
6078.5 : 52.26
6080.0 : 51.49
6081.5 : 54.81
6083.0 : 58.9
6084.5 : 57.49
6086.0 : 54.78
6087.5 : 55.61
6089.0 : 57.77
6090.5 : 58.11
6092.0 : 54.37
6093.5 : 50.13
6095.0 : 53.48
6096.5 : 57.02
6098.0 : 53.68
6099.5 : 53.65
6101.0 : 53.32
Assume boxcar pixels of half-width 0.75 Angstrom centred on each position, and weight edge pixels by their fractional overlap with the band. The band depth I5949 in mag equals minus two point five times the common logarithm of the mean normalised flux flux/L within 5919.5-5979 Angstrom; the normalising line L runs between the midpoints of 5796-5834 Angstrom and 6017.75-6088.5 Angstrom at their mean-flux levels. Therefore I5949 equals 0.04 mag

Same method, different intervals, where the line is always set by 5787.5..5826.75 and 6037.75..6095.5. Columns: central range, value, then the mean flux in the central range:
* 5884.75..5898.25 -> 0.127 mag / 51.3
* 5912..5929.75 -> 0.052 mag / 54.9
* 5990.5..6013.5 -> 0.055 mag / 54.6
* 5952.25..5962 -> 0.023 mag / 56.3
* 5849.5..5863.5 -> -0.074 mag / 61.9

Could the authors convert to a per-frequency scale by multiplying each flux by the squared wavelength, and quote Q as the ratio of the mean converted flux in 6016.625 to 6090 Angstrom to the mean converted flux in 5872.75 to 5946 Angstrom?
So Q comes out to 1.1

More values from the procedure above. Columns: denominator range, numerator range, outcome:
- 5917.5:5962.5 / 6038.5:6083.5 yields 1.08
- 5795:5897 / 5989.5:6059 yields 1.06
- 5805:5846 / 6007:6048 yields 1.07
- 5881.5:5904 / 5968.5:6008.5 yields 1.08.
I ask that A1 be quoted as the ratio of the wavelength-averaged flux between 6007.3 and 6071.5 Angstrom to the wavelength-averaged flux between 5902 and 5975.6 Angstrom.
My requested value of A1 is 1.04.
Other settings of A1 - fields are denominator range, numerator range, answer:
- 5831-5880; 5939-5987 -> 0.96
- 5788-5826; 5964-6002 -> 0.97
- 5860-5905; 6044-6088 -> 1.03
